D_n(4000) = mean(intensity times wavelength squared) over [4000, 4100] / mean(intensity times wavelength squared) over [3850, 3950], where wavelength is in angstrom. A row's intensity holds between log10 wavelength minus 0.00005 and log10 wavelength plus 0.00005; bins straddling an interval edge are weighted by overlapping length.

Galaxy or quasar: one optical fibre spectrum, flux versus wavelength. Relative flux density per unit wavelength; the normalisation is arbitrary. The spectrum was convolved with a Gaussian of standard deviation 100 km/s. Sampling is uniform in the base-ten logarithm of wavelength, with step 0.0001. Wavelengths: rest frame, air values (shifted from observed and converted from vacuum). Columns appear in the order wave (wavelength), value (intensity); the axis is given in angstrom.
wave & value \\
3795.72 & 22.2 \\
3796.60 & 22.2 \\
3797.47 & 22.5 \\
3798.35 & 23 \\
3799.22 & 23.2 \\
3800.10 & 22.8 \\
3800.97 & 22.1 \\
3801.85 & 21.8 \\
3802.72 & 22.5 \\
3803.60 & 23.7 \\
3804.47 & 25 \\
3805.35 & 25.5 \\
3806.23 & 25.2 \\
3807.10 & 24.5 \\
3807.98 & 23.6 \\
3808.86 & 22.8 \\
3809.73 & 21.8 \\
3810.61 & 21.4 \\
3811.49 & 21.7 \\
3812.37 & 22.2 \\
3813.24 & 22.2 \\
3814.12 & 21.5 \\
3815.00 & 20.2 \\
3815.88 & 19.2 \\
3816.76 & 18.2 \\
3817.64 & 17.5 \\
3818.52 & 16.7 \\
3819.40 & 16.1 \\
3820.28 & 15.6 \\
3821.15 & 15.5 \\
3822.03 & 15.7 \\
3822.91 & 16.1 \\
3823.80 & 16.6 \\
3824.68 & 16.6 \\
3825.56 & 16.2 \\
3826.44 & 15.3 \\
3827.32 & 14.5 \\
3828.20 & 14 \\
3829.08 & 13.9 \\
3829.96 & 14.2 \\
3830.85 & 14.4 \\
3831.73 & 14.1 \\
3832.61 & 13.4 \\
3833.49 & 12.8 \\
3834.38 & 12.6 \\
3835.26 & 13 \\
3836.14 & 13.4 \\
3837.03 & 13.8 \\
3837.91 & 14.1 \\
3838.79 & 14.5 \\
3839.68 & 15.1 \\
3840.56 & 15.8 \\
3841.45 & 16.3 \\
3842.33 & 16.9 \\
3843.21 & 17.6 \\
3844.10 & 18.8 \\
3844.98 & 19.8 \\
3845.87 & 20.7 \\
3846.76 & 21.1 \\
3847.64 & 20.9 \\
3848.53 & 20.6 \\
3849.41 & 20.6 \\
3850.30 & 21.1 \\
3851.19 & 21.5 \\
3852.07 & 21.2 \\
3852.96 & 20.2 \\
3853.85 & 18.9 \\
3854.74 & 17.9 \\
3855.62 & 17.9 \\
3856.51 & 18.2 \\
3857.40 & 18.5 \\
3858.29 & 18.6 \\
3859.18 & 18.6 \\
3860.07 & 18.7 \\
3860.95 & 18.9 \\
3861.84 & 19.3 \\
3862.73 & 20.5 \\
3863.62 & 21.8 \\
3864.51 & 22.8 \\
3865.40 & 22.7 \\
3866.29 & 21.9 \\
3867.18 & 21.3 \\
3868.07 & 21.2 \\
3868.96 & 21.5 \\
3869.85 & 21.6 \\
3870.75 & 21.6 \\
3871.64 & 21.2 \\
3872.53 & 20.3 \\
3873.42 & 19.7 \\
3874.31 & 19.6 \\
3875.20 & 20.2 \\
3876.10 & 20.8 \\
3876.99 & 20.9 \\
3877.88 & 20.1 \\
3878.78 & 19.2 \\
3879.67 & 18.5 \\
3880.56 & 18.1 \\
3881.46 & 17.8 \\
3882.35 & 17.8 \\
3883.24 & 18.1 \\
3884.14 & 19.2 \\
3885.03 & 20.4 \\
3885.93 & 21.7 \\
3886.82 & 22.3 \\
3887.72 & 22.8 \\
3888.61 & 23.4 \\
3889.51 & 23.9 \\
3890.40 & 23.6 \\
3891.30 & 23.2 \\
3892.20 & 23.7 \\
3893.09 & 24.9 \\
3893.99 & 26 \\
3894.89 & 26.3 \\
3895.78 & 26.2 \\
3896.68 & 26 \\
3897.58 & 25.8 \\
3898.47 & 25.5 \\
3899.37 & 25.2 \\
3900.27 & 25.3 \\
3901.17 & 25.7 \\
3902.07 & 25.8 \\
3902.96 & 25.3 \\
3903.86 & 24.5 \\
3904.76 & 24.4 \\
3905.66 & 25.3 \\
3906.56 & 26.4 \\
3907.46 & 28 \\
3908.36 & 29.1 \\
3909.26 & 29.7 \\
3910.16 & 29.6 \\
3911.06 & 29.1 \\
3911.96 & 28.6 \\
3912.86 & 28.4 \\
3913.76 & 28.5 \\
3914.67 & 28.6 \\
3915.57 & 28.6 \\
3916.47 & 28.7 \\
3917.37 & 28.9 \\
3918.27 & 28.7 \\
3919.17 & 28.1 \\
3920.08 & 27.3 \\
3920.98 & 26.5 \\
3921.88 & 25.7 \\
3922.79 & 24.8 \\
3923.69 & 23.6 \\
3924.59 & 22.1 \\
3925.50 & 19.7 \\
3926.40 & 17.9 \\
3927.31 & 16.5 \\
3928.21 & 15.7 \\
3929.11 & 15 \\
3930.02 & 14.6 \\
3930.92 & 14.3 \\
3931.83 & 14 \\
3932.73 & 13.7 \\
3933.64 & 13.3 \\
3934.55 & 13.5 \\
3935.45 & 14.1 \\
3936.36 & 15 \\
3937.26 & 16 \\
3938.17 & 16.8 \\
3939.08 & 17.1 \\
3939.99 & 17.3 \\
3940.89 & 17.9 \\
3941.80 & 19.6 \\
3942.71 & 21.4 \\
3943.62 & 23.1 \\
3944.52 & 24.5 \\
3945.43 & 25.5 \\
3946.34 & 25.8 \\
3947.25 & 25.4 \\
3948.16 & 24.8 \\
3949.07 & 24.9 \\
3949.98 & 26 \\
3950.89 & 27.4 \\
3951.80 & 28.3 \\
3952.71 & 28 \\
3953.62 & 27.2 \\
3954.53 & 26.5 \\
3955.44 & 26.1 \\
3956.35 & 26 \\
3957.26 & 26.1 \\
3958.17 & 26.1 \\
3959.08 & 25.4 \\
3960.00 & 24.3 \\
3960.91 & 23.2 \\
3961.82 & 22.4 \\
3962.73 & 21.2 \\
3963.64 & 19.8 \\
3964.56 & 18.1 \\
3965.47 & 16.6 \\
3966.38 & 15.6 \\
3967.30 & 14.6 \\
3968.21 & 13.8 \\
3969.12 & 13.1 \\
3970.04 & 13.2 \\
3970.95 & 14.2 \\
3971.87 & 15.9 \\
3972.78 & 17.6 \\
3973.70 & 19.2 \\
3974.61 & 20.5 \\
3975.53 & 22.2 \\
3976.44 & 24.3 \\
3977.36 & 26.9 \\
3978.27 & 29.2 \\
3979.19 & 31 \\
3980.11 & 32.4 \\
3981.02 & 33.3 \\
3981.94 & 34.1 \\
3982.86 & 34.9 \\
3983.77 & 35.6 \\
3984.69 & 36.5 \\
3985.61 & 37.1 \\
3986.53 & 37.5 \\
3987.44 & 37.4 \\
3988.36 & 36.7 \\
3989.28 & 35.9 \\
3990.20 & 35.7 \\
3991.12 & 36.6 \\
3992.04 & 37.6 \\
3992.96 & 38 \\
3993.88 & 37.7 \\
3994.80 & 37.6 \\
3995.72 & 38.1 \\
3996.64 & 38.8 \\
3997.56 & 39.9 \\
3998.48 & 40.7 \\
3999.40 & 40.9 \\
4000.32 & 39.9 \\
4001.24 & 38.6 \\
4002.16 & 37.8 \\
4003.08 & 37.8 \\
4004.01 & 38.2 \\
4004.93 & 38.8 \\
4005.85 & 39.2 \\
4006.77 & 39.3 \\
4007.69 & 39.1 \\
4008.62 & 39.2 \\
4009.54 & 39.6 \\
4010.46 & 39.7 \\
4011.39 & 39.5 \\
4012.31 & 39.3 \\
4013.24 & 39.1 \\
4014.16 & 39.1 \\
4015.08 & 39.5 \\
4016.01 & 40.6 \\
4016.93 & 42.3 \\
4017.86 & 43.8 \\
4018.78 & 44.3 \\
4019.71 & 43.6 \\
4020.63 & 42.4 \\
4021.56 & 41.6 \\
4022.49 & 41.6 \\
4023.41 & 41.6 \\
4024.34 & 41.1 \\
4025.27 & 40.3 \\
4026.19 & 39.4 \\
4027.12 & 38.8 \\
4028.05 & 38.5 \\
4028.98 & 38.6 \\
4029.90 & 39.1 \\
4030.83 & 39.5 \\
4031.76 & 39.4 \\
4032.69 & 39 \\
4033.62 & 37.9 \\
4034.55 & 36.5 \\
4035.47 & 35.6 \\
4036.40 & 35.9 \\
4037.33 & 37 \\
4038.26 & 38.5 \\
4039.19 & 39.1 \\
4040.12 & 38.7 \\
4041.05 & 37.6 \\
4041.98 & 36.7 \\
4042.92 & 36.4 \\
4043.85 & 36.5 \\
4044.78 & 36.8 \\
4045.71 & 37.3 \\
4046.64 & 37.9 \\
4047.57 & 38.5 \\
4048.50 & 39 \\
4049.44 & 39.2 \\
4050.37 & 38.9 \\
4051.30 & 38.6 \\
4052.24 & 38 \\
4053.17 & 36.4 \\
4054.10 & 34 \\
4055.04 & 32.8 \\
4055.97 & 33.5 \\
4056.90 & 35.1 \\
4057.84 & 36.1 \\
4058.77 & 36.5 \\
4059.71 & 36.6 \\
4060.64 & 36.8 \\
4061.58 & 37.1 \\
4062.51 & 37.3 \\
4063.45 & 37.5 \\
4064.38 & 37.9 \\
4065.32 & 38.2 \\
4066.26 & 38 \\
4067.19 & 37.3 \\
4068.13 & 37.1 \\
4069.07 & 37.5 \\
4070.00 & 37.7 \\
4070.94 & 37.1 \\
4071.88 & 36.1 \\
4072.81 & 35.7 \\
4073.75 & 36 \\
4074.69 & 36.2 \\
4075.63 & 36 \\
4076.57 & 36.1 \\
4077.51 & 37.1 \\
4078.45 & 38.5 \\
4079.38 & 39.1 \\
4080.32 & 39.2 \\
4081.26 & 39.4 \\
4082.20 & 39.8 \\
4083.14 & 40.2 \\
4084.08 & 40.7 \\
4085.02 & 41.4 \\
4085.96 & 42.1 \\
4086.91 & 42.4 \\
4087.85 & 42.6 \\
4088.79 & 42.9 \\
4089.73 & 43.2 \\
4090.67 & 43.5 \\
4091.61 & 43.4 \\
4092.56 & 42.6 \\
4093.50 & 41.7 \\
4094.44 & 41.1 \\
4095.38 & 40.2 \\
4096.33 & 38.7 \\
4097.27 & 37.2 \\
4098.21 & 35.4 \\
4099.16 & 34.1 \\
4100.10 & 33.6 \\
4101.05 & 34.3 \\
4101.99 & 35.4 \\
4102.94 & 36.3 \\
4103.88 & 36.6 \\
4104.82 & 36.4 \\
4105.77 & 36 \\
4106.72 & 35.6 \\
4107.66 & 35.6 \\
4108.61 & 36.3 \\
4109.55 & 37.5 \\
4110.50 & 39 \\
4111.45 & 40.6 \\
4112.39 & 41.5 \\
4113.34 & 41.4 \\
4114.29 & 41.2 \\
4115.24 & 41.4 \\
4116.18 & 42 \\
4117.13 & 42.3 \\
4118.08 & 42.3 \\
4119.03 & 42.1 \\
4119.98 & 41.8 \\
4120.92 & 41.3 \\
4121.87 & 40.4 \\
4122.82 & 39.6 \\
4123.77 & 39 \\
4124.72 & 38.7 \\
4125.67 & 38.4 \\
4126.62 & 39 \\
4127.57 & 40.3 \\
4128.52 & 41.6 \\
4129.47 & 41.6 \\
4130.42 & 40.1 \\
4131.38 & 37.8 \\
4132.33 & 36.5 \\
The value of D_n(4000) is 1.89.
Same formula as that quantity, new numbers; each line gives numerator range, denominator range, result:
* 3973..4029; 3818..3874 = 2.25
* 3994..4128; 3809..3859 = 2.49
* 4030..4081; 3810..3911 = 2.03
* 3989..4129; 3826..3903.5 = 2.15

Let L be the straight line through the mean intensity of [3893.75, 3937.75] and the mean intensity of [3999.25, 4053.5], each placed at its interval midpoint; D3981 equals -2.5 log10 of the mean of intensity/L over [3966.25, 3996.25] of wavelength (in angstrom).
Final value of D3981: 0.15 mag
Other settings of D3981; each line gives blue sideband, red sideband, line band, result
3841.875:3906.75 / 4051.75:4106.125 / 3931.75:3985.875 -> 0.25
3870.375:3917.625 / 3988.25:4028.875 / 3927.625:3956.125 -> 0.44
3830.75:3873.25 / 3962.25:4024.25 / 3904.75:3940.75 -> 0.15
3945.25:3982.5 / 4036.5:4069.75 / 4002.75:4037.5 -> -0.23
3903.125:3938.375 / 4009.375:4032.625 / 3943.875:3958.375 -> 0.08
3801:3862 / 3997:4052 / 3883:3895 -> 0.08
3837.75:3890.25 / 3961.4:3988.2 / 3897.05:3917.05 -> -0.24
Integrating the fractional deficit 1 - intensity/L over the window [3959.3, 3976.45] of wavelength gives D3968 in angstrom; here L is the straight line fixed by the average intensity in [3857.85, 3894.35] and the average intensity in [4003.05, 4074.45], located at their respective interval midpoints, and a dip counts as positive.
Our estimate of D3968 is 6.9 angstrom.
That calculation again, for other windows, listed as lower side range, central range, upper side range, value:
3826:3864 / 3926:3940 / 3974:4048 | 6.4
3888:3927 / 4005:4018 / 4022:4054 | -1.5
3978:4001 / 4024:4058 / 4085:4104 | 0.3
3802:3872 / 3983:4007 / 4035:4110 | -4.9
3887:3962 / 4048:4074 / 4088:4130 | -1.2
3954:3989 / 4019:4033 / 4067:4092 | -3.6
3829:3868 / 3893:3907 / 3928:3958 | -4.3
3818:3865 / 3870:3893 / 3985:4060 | 1.2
